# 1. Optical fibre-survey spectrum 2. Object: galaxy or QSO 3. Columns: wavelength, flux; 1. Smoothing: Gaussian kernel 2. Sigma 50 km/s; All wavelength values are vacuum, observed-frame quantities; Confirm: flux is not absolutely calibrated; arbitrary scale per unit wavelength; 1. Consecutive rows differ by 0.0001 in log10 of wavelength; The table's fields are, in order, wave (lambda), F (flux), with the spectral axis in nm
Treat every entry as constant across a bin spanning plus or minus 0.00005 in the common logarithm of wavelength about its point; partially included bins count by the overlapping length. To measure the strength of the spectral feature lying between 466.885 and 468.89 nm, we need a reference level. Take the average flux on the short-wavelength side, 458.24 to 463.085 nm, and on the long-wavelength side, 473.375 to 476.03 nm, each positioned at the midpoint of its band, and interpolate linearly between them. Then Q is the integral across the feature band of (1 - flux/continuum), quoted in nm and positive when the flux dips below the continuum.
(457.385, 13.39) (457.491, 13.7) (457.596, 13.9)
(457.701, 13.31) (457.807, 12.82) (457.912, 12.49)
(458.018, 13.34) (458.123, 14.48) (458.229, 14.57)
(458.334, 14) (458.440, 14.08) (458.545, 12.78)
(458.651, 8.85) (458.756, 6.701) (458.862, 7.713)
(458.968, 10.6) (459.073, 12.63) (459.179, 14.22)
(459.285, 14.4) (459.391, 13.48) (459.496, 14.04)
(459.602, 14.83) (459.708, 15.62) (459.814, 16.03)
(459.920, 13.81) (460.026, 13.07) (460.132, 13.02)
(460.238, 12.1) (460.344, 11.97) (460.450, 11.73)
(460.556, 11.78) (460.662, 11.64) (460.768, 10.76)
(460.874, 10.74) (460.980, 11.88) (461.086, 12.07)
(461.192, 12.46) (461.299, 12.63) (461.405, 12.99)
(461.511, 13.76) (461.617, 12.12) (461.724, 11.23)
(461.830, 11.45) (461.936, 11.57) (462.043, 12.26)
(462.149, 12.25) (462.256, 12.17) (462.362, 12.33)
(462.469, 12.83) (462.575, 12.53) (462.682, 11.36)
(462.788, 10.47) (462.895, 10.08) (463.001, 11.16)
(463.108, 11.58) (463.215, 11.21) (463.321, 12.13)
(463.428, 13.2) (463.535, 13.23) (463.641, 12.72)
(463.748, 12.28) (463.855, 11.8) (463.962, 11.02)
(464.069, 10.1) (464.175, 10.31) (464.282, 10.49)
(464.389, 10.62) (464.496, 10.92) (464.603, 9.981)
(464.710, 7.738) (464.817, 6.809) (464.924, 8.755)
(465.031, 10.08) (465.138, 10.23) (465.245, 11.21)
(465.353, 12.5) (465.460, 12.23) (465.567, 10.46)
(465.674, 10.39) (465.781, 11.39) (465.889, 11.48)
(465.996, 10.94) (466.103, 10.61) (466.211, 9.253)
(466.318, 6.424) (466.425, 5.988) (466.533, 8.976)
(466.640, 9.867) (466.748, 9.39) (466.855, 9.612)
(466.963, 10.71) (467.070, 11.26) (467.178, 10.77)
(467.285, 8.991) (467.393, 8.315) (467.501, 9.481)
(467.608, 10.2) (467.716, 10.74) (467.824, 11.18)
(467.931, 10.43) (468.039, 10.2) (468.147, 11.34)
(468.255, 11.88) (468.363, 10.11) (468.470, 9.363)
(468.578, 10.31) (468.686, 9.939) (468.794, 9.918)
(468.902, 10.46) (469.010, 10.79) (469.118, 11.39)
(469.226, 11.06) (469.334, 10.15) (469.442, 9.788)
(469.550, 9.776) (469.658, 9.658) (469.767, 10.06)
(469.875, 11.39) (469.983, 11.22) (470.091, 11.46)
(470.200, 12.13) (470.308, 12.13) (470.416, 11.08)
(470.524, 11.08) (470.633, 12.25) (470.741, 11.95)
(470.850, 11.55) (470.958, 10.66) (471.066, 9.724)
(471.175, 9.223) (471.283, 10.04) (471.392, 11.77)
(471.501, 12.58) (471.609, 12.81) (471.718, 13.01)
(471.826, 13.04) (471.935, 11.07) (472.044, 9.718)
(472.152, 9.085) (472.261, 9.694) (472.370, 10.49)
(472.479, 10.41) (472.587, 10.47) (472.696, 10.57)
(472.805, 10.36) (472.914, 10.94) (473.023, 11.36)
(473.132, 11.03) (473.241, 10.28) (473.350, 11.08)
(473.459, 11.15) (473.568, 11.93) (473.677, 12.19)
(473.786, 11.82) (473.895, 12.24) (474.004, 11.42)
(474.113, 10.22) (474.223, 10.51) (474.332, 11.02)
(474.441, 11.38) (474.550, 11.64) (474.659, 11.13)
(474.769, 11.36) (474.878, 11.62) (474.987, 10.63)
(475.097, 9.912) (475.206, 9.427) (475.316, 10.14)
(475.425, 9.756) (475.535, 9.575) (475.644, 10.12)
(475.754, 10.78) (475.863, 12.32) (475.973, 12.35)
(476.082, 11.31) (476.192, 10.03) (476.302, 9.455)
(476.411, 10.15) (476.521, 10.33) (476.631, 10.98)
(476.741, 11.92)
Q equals 0.23 nm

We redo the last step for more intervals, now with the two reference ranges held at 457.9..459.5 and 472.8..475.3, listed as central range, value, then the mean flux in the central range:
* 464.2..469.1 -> 0.68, 10.1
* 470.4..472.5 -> 0.04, 11.1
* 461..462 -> -0.01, 12.2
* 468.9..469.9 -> 0.09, 10.4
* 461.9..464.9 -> 0.18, 11.2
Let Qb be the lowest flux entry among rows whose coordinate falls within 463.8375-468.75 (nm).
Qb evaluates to 5.988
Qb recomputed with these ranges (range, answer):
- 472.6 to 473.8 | 10.28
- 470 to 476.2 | 9.085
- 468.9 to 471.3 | 9.223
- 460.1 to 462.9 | 10.08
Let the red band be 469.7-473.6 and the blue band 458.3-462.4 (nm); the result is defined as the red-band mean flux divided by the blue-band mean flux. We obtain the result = 0.90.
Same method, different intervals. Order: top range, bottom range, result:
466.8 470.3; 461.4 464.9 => 0.92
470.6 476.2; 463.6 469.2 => 1.07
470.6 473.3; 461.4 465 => 0.97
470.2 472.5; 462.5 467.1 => 1.06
